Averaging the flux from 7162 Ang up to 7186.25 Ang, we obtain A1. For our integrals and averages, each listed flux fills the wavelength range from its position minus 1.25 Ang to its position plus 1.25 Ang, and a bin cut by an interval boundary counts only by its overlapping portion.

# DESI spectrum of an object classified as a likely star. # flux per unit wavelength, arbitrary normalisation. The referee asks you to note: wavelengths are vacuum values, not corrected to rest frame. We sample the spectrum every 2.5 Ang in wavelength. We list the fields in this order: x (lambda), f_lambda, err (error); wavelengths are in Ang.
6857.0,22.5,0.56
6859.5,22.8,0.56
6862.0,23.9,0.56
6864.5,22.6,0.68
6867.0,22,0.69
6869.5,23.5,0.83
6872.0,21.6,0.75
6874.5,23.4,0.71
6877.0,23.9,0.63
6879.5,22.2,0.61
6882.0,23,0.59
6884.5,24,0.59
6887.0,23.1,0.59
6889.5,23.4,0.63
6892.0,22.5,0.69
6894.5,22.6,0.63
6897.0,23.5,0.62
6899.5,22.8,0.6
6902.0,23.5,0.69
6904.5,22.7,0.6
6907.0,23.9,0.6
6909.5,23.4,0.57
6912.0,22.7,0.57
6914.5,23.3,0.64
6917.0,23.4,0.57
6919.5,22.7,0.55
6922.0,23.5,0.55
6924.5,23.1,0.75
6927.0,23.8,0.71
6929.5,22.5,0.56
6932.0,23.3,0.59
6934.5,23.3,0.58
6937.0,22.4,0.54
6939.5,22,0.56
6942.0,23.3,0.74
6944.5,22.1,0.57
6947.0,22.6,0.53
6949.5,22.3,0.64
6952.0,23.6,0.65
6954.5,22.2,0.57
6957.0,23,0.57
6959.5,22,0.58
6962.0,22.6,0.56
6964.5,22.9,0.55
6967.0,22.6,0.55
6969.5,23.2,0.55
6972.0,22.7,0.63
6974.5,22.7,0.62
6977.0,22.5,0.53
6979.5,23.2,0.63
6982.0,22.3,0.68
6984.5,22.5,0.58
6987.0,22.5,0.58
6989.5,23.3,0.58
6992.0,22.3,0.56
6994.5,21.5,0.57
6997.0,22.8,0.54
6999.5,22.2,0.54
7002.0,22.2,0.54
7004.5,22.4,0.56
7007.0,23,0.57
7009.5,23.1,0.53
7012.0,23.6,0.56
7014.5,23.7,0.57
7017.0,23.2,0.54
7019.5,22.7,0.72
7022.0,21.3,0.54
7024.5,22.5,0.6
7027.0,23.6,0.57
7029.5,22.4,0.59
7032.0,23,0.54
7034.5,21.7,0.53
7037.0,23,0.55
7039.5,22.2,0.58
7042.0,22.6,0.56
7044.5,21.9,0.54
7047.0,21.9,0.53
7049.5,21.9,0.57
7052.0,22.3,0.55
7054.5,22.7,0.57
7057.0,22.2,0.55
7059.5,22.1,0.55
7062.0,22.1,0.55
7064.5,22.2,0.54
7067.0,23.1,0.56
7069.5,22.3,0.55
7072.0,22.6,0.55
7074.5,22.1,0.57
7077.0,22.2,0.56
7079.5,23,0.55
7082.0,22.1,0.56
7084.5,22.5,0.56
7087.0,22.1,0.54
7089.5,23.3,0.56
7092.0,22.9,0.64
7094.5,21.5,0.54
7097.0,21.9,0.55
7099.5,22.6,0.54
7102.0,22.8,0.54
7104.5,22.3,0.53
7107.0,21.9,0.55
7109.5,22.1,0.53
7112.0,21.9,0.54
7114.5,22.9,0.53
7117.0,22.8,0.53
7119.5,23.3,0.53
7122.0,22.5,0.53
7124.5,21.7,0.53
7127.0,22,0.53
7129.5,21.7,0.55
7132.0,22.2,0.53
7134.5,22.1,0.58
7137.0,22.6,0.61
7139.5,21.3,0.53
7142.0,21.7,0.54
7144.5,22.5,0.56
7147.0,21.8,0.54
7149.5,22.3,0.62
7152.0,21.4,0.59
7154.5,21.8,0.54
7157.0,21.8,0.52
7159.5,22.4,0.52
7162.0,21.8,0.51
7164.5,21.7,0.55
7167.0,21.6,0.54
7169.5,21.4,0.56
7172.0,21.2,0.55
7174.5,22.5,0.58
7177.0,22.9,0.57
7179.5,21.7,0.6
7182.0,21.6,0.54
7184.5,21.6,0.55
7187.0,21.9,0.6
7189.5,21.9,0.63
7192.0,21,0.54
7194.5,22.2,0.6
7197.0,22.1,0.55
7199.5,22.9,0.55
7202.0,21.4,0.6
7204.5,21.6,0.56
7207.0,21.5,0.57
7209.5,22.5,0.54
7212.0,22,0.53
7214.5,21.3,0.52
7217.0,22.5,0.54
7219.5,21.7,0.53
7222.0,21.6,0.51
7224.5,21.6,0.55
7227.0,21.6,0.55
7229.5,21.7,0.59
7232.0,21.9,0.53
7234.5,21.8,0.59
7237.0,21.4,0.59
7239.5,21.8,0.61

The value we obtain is 21.8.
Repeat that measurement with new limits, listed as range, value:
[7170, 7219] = 21.9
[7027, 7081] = 22.4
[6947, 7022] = 22.7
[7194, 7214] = 22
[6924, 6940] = 22.9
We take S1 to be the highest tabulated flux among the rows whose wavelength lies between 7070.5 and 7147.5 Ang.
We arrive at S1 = 23.3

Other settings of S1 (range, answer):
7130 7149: 22.6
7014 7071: 23.7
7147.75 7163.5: 22.4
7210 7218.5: 22.5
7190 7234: 22.9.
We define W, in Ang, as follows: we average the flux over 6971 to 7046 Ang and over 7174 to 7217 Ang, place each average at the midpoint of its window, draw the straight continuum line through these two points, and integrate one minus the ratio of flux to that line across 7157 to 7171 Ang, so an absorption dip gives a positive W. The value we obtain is 0.2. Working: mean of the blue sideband 22.6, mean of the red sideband 21.9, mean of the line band 21.8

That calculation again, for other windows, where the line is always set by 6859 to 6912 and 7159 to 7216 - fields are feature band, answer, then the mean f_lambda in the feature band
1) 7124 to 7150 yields 0.1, 22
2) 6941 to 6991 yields 0.1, 22.7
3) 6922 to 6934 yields -0.2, 23.2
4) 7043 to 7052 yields 0.2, 22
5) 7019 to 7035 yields 0.0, 22.5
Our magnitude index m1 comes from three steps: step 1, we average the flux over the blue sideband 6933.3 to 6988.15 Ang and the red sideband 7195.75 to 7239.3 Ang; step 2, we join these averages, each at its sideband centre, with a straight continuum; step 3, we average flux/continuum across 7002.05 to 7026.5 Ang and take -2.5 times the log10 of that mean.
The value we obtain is -0.02 mag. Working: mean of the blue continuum 22.7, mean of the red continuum 21.8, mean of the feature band 22.8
